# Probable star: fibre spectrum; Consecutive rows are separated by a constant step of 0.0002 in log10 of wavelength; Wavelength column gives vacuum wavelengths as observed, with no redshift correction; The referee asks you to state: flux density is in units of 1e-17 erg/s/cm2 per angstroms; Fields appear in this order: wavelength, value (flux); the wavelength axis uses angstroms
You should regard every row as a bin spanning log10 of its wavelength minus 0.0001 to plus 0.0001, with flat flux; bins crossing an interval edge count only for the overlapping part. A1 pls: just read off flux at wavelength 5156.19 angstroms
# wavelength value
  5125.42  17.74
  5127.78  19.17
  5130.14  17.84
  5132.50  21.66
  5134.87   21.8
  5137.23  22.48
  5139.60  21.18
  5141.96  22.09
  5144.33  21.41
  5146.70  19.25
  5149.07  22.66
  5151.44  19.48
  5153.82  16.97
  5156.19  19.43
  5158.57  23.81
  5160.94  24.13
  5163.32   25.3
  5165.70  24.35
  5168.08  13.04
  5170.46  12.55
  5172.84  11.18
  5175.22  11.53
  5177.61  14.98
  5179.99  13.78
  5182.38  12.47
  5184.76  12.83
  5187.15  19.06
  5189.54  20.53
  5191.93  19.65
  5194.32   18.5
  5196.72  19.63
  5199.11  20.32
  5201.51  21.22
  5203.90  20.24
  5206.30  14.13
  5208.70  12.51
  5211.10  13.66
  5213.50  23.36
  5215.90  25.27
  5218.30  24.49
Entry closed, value 19.43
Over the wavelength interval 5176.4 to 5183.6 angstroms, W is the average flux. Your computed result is 13.7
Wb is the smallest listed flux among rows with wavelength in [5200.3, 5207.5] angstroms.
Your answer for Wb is 14.13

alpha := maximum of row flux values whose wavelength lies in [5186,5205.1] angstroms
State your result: 21.22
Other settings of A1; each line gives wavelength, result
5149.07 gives 22.66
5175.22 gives 11.53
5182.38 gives 12.47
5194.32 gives 18.5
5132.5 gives 21.66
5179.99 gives 13.78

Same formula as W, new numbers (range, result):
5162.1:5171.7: 18.8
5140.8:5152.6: 21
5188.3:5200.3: 19.7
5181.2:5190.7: 16.2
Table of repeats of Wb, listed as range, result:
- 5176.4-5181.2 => 13.78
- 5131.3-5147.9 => 19.25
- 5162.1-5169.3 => 13.04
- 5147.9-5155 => 16.97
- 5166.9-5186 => 11.18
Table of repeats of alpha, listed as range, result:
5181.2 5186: 12.83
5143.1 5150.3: 22.66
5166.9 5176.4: 13.04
